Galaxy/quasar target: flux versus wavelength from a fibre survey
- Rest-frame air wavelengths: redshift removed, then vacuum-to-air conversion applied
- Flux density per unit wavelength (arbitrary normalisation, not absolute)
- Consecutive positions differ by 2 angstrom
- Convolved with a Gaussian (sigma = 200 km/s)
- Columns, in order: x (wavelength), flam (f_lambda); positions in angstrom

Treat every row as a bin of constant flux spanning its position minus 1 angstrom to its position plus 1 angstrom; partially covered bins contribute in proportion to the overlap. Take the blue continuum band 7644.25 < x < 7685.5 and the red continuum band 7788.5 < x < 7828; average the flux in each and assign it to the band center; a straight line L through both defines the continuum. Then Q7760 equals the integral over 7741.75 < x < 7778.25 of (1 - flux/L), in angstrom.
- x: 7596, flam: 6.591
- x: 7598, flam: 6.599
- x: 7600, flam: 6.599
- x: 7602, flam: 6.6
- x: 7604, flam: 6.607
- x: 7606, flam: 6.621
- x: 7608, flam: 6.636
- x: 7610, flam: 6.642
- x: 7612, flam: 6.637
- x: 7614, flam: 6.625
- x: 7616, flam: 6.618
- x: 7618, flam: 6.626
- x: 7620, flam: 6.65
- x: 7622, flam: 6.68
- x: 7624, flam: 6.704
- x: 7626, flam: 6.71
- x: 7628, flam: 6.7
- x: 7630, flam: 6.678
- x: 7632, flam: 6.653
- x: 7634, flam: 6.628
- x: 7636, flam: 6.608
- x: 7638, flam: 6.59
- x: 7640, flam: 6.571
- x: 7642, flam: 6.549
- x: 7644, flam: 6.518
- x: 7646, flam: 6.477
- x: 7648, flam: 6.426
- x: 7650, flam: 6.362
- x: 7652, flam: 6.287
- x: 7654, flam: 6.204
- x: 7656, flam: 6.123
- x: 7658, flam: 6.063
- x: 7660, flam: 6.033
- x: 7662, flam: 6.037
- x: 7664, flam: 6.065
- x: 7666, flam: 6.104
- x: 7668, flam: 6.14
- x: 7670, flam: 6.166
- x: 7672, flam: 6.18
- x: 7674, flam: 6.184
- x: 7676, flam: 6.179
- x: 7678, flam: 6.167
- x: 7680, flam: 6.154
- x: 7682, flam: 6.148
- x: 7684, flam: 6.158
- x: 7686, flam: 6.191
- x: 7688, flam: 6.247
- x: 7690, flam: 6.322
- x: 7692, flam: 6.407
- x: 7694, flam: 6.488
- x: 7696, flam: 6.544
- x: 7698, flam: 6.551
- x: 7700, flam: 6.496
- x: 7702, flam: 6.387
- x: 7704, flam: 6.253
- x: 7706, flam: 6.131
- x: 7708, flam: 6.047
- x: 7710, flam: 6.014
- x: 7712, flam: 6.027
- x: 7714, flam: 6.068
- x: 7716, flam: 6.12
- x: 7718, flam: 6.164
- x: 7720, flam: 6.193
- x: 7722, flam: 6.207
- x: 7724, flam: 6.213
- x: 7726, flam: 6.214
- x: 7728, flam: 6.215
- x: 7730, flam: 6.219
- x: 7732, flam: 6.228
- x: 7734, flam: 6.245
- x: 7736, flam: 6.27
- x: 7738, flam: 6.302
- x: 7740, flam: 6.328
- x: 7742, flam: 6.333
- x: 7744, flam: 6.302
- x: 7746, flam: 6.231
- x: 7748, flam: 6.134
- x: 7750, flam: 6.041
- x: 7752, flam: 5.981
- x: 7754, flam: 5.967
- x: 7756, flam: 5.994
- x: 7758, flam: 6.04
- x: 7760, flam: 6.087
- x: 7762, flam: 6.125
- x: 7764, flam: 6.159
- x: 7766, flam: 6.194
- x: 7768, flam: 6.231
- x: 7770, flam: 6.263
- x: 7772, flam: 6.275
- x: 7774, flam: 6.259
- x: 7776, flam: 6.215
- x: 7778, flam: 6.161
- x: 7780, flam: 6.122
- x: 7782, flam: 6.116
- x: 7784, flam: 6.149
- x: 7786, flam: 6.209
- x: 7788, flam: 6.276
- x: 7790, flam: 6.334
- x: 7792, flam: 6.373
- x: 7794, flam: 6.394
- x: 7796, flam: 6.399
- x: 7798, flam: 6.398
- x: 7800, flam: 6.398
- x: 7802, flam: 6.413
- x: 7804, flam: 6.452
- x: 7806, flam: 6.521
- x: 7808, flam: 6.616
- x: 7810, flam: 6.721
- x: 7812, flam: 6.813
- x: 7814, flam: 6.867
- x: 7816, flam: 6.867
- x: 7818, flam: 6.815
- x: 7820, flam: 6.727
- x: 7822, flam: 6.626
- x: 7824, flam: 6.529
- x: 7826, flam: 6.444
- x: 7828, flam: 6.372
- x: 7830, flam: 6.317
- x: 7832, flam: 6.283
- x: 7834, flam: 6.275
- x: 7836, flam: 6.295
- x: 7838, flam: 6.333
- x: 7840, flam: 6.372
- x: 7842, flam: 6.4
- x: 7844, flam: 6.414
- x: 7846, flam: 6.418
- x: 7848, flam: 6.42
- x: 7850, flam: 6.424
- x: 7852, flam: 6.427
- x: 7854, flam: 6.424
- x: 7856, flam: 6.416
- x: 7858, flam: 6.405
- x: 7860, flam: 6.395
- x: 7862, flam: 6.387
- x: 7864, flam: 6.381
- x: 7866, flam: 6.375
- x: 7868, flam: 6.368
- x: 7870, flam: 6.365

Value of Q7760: 1.6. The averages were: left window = 6.19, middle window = 6.15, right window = 6.56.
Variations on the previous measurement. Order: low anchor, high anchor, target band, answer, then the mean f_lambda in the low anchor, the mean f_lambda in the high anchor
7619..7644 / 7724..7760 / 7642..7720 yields 2.4 angstrom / 6.64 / 6.18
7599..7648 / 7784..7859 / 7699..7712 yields 0.7 angstrom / 6.62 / 6.46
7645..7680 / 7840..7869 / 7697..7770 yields 0.9 angstrom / 6.19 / 6.4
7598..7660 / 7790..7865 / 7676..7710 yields 1.2 angstrom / 6.54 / 6.47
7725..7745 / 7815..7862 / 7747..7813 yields 0.8 angstrom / 6.27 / 6.45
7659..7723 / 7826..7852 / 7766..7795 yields 0.3 angstrom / 6.21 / 6.37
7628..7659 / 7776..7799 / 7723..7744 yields 0.3 angstrom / 6.46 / 6.26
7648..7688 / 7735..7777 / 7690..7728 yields -0.5 angstrom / 6.16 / 6.18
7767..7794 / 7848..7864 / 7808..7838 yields -1.1 angstrom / 6.24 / 6.41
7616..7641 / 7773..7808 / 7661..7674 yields 0.9 angstrom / 6.65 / 6.31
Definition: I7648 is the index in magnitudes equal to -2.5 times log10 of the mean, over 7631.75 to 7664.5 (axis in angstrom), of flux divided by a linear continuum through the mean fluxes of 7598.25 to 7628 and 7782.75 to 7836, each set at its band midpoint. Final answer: 0.04 mag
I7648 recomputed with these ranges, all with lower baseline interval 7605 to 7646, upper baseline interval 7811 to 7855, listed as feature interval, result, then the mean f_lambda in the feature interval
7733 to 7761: 0.07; 6.16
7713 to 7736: 0.06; 6.19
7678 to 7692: 0.06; 6.22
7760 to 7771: 0.06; 6.18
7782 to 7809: 0.02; 6.37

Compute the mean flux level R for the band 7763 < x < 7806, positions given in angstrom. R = 6.28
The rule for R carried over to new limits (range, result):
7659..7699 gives 6.22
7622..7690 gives 6.34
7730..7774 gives 6.18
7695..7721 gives 6.23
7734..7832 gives 6.34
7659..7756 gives 6.2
